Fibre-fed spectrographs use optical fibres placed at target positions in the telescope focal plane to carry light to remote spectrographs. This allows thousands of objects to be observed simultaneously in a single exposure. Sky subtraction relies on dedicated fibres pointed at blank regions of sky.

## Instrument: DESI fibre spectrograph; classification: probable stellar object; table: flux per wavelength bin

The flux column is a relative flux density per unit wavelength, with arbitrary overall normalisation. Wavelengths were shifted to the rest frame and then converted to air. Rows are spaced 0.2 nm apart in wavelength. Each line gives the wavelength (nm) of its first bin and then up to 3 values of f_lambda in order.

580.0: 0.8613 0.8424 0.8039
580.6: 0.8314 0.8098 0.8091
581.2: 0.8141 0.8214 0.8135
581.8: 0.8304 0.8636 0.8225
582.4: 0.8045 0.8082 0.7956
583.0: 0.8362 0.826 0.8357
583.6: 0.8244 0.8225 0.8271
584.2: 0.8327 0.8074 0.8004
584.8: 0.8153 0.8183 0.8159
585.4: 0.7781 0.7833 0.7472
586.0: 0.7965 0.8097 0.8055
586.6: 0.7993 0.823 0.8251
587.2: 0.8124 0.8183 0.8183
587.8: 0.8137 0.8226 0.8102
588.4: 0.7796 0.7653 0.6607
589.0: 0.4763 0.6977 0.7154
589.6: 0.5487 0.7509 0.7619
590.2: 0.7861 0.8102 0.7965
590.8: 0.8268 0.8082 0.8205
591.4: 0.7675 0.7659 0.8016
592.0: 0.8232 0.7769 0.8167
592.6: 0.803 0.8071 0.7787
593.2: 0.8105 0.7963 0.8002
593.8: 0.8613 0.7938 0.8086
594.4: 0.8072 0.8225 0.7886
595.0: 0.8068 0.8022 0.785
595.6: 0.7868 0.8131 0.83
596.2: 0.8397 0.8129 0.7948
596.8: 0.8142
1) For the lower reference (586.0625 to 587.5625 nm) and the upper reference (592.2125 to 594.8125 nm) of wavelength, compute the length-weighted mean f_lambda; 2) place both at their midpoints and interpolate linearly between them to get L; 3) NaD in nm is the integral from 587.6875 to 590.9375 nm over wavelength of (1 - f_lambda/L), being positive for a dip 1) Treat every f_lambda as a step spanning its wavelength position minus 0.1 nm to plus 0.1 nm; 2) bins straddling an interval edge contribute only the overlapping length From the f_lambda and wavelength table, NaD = 0.284 nm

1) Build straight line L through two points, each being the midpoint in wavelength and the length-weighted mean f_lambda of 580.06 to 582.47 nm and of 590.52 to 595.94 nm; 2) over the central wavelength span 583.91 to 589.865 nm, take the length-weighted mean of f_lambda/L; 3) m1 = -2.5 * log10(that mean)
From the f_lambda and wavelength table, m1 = 0.057 mag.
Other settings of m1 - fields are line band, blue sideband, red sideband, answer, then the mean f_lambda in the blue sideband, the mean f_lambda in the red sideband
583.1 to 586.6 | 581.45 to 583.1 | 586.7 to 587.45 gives 0.02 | 0.822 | 0.82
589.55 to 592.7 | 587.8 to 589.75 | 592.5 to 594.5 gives -0.04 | 0.705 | 0.807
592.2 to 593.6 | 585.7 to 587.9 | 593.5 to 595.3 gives 0.01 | 0.806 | 0.81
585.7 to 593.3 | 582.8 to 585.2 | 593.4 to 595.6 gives 0.05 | 0.821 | 0.806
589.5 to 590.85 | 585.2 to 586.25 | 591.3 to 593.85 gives 0.06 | 0.785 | 0.799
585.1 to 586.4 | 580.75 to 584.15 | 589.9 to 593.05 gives 0.03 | 0.822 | 0.797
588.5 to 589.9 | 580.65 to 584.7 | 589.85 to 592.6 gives 0.21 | 0.82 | 0.796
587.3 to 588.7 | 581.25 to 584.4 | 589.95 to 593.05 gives 0.01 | 0.824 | 0.798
